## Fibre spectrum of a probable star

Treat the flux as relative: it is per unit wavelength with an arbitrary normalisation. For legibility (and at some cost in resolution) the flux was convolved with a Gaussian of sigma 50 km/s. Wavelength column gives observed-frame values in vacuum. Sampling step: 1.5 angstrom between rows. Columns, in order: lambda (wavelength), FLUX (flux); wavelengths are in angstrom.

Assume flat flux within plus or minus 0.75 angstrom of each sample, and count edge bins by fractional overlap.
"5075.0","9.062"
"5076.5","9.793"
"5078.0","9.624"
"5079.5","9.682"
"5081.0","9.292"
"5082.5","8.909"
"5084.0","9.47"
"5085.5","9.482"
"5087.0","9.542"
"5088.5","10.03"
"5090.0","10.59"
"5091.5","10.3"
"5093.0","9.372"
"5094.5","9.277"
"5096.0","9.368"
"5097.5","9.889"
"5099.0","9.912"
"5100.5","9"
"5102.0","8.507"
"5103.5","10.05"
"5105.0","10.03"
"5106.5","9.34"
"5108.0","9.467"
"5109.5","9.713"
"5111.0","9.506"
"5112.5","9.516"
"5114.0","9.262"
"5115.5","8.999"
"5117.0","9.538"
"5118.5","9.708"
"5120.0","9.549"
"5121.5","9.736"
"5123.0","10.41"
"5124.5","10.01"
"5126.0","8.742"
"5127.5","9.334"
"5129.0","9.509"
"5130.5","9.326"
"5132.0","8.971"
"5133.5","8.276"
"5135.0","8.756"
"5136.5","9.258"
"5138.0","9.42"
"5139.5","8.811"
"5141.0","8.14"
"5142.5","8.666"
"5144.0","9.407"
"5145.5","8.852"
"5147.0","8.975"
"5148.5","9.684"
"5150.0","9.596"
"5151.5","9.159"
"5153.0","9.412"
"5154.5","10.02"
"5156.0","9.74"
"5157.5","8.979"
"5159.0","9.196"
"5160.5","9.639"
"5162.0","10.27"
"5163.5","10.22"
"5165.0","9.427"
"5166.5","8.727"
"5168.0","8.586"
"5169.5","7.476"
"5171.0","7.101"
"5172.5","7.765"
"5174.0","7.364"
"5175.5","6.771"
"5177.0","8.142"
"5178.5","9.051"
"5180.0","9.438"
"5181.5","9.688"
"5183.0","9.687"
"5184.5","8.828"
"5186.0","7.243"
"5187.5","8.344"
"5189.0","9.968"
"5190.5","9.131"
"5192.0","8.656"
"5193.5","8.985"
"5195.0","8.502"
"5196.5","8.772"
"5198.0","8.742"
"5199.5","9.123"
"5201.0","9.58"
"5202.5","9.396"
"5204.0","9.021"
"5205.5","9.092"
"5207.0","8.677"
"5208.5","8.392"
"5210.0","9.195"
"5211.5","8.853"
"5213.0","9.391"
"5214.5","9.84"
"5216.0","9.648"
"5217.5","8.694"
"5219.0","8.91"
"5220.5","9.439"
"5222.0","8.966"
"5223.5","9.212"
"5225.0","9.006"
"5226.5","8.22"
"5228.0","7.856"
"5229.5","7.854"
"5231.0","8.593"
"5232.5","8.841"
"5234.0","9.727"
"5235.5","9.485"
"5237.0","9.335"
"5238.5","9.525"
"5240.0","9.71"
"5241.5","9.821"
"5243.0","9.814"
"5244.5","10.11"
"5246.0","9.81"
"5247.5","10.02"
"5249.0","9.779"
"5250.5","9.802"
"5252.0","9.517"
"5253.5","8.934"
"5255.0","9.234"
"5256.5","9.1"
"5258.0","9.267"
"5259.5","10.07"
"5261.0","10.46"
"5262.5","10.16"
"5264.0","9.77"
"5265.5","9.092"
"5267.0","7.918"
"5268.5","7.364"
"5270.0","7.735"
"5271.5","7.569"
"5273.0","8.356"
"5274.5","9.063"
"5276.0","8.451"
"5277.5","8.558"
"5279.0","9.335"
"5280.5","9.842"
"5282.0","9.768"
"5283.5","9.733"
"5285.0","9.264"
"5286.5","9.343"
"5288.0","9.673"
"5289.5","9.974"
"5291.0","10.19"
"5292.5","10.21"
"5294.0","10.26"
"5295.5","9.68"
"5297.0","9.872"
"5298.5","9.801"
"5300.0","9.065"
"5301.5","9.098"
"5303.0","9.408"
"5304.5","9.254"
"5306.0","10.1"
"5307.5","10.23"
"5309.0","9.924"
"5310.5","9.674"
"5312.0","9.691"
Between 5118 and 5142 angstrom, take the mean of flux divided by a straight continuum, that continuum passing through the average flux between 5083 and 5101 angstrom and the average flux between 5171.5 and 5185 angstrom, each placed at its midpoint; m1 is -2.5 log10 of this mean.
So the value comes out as -0.009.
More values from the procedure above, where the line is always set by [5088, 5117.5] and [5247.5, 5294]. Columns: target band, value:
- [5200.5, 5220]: 0.03 mag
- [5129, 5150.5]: 0.06 mag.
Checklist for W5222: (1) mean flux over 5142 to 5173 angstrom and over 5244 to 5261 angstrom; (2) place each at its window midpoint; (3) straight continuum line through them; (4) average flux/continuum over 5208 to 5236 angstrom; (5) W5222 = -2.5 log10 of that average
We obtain 0.06 mag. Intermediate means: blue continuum 9.1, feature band 8.95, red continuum 9.63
